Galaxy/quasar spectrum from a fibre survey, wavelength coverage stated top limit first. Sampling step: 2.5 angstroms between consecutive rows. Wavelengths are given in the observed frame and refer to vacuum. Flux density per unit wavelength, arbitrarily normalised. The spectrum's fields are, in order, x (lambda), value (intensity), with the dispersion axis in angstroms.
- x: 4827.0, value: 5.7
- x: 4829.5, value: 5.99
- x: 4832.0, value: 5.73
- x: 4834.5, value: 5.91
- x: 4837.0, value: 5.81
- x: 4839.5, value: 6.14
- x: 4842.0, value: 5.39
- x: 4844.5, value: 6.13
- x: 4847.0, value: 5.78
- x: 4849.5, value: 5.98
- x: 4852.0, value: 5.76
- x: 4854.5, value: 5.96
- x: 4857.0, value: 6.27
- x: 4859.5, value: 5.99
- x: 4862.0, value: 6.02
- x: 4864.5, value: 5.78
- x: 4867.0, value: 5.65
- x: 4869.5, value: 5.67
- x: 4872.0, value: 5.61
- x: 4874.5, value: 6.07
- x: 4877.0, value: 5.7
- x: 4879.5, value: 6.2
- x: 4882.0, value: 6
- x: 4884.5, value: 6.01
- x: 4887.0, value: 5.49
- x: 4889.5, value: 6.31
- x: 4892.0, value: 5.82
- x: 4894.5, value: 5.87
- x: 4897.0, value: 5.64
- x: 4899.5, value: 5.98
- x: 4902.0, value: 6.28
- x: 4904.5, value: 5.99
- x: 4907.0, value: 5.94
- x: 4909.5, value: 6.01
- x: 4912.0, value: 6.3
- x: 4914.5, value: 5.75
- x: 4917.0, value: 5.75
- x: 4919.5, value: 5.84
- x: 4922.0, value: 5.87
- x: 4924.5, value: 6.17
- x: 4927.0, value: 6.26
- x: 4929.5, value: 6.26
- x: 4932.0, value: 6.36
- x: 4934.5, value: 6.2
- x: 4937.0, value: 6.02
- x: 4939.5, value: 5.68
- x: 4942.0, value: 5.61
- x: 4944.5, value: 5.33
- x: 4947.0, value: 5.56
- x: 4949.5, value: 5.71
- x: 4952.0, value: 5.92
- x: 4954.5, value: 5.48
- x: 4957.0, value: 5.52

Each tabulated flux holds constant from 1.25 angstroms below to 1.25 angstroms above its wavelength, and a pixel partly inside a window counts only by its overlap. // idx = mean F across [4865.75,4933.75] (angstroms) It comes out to 5.96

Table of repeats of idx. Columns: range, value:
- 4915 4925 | 5.88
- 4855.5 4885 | 5.91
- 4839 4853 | 5.85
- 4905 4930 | 6.01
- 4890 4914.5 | 5.98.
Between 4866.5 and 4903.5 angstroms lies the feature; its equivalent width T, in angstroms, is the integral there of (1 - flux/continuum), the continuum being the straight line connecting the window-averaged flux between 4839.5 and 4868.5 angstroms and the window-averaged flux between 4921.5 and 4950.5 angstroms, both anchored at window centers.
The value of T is 0.1 angstroms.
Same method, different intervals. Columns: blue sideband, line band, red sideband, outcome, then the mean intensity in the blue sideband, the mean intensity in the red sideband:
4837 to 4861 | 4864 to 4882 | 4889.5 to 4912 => 0.4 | 5.93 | 5.98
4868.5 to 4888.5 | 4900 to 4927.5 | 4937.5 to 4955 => -1.3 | 5.85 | 5.64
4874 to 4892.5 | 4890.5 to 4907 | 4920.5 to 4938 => 0.2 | 5.95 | 6.16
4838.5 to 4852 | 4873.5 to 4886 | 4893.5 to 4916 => -0.1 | 5.87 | 5.97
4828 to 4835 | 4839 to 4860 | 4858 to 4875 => -0.3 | 5.87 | 5.82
